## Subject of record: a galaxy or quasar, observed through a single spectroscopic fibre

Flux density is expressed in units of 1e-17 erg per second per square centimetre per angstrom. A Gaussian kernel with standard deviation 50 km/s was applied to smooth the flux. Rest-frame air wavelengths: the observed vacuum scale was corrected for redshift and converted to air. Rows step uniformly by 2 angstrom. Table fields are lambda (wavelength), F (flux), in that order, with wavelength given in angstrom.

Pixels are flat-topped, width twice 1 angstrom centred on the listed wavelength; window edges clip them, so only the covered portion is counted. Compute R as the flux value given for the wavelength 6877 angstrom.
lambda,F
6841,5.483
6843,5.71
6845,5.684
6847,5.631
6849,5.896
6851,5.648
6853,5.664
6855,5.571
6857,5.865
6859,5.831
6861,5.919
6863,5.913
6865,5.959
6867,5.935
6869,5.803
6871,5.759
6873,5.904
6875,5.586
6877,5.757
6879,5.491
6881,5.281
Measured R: 5.757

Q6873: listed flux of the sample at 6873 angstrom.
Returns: 5.904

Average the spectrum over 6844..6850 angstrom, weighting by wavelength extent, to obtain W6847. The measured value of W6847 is 5.74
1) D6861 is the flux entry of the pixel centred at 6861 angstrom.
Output 5.919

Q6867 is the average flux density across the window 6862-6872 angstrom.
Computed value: 5.87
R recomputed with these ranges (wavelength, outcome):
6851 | 5.648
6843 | 5.71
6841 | 5.483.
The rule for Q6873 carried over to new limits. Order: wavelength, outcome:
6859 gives 5.831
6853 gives 5.664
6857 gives 5.865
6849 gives 5.896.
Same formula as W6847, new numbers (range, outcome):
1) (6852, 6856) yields 5.62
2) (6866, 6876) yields 5.8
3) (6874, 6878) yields 5.67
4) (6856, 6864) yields 5.88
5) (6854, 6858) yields 5.72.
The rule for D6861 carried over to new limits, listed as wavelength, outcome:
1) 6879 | 5.491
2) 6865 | 5.959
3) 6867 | 5.935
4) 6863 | 5.913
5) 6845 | 5.684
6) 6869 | 5.803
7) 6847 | 5.631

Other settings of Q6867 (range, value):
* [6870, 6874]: 5.83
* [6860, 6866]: 5.93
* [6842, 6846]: 5.7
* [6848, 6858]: 5.73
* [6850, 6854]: 5.66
